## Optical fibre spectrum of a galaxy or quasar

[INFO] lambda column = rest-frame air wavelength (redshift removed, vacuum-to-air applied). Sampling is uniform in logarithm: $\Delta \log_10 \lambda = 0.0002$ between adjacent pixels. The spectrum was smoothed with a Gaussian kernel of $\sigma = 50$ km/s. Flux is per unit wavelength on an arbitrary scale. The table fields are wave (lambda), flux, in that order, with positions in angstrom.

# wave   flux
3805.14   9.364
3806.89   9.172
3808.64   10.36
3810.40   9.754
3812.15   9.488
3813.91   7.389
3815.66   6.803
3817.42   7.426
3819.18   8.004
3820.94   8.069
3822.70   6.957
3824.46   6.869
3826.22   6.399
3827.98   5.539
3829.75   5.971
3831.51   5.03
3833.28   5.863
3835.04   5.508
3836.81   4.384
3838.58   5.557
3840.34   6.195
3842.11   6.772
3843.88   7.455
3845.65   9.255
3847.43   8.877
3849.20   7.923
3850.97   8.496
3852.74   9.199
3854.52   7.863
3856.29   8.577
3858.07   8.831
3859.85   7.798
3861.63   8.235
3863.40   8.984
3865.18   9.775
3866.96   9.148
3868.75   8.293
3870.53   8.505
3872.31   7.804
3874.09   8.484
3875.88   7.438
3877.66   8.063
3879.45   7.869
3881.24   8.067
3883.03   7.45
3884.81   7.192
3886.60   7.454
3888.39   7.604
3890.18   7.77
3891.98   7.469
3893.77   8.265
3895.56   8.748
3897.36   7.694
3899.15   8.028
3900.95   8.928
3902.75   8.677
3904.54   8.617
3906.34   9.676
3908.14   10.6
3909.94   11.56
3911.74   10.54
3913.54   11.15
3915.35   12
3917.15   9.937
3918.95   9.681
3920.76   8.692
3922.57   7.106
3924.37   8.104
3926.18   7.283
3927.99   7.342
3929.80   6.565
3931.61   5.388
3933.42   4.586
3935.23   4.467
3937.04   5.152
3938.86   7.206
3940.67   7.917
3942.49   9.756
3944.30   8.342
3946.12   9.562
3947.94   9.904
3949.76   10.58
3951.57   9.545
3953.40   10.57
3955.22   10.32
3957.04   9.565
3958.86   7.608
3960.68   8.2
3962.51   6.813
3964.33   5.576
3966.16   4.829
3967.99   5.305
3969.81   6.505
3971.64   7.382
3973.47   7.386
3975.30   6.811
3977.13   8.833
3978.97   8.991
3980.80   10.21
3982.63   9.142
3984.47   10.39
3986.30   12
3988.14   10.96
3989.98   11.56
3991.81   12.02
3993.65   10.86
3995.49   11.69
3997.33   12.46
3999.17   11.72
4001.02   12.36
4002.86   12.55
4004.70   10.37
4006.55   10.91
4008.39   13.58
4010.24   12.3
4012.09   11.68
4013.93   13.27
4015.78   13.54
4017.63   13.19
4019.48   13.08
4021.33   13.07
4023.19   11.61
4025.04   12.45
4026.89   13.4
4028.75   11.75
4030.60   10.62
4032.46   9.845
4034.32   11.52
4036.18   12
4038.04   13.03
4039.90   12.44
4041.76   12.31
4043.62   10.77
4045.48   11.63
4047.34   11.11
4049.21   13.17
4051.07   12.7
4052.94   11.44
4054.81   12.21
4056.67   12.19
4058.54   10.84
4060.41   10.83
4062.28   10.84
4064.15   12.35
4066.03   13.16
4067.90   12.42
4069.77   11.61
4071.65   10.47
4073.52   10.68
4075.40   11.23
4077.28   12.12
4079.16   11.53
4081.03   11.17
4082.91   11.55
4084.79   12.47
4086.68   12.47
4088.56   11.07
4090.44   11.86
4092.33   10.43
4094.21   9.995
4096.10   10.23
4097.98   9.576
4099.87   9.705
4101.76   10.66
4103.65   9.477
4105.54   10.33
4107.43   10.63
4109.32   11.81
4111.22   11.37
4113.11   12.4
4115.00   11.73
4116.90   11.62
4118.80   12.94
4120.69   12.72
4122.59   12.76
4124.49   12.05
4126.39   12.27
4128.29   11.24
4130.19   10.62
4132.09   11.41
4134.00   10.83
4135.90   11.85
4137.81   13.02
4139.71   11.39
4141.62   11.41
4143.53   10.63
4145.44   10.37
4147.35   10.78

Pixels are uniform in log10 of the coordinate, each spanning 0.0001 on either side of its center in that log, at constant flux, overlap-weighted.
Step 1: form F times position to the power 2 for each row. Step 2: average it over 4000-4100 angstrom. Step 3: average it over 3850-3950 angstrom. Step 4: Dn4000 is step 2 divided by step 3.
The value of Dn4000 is 1.52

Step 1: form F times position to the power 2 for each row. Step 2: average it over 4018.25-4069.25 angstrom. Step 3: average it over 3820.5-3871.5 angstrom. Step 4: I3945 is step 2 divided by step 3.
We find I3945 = 1.77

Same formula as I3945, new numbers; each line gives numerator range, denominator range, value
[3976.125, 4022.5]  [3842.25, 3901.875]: 1.51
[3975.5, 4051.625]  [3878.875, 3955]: 1.46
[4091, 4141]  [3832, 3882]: 1.64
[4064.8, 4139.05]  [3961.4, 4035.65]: 1.14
